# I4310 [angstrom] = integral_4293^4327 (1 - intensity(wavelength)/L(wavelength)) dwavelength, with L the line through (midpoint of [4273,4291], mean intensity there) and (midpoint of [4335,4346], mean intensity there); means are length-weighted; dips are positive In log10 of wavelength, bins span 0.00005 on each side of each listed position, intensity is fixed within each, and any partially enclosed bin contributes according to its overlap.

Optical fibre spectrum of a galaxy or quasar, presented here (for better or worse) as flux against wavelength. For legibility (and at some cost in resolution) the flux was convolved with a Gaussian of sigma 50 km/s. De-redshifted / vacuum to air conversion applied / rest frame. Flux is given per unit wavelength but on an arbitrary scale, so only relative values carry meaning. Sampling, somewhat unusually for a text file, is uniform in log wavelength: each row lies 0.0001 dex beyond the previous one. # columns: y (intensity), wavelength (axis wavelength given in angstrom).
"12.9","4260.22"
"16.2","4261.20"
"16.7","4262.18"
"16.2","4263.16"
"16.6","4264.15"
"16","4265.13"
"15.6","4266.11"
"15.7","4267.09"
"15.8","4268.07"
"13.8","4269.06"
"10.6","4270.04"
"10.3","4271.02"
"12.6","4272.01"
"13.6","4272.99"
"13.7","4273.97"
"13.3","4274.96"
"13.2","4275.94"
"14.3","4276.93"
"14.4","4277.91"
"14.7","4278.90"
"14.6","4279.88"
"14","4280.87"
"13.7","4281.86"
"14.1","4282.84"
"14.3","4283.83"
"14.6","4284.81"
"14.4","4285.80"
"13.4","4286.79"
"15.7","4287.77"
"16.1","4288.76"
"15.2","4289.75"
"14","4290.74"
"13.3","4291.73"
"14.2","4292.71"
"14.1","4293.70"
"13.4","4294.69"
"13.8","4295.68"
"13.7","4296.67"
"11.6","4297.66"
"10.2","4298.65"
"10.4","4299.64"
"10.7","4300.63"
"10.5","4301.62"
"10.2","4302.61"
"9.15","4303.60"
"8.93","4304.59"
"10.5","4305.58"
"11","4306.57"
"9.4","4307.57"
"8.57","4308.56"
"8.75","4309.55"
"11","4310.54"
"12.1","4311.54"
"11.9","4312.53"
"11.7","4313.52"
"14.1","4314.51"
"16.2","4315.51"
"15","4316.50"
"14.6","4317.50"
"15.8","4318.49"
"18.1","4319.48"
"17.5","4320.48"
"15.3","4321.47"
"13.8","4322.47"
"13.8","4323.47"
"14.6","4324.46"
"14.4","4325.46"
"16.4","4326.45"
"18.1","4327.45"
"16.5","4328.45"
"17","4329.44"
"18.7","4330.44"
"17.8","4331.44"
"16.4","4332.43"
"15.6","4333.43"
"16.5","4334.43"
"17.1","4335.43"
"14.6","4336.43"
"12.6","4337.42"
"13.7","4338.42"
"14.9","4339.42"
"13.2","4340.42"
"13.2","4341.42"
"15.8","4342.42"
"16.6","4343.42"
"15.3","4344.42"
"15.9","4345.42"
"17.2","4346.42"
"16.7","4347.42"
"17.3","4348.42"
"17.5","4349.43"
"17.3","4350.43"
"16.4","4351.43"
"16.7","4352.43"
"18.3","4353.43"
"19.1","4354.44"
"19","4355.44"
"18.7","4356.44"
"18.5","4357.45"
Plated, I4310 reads 4.3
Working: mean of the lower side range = 14.3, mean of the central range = 12.7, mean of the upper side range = 14.8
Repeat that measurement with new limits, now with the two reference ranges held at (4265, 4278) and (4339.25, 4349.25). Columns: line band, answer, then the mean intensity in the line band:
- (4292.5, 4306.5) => 2.9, 11.5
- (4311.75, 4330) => -0.2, 15.2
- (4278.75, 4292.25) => -0.3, 14.4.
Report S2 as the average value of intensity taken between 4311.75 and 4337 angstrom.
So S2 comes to 15.6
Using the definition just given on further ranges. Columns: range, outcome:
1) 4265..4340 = 13.8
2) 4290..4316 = 11.7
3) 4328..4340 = 15.9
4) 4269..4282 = 13.3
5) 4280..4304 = 13.1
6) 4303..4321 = 12.5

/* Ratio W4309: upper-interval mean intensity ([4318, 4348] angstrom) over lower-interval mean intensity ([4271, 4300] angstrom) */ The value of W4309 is 1.15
